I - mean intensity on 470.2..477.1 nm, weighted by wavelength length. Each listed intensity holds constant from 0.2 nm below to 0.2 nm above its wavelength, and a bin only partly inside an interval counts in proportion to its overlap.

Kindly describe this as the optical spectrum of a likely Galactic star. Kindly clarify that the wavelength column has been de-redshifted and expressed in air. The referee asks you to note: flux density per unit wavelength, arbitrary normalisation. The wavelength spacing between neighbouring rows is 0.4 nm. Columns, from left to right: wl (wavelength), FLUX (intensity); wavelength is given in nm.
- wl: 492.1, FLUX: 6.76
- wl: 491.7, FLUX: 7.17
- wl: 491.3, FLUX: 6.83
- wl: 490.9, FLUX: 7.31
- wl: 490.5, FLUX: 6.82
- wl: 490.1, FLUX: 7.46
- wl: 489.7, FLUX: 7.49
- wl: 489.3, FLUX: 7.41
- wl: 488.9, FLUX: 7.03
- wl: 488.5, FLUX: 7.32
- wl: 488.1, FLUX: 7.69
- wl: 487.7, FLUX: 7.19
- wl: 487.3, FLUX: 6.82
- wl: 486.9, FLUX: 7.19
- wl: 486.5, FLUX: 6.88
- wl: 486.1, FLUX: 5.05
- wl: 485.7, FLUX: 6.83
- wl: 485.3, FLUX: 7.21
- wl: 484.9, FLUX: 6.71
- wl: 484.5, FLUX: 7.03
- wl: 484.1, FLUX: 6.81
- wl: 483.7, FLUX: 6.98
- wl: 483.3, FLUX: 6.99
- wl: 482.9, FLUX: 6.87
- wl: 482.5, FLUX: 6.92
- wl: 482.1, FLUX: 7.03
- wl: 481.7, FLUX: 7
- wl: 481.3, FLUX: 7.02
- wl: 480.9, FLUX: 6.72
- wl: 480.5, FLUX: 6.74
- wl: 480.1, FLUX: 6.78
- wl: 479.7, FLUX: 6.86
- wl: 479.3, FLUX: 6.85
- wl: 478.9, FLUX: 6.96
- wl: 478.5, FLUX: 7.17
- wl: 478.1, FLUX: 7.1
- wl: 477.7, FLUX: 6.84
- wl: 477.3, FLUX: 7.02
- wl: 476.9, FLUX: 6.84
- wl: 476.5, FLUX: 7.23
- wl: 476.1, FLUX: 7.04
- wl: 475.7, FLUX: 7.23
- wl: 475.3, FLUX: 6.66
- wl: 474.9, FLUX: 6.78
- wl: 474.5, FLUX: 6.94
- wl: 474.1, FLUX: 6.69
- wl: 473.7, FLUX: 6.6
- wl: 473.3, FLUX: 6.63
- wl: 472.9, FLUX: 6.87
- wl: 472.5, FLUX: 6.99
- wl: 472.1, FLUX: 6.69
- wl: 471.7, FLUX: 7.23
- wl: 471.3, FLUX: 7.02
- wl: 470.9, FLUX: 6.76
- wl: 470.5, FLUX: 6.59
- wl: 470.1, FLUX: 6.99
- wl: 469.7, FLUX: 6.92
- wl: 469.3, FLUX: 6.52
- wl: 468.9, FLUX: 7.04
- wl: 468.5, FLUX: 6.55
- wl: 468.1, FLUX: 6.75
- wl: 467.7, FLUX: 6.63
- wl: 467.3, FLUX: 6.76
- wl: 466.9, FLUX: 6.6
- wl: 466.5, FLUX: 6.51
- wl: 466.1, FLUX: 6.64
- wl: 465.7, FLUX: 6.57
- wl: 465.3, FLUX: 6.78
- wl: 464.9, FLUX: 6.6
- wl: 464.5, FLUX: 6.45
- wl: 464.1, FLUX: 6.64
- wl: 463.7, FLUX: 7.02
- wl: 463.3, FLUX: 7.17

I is 6.87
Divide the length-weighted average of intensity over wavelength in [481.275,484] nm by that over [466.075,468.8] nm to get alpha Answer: 1.05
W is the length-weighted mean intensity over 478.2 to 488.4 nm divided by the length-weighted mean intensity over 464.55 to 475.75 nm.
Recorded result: 1.02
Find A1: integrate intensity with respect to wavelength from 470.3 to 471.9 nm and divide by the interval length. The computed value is 6.9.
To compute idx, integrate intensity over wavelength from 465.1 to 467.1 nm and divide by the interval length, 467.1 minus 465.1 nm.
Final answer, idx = 6.62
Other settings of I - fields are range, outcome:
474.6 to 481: 6.93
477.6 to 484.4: 6.92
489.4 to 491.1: 7.28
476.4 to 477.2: 7.01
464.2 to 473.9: 6.74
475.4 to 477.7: 7.03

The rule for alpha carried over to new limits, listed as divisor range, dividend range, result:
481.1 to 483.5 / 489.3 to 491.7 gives 1.03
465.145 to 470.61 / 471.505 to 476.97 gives 1.03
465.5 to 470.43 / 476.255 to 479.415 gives 1.05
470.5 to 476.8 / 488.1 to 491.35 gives 1.05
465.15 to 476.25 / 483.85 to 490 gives 1.03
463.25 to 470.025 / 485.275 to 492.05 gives 1.05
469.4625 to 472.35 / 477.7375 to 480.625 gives 1.01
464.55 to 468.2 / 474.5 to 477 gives 1.05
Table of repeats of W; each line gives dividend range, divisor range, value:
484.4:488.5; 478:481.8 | 0.99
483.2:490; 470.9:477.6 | 1.01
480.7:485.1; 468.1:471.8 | 1.01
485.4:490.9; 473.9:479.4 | 1.01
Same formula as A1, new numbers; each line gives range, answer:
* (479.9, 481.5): 6.81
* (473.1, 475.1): 6.73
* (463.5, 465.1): 6.68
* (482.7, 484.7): 6.94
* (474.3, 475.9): 6.9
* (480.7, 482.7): 6.94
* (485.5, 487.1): 6.49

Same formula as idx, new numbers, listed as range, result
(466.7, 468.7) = 6.66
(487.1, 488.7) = 7.26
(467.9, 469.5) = 6.71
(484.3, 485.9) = 6.95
